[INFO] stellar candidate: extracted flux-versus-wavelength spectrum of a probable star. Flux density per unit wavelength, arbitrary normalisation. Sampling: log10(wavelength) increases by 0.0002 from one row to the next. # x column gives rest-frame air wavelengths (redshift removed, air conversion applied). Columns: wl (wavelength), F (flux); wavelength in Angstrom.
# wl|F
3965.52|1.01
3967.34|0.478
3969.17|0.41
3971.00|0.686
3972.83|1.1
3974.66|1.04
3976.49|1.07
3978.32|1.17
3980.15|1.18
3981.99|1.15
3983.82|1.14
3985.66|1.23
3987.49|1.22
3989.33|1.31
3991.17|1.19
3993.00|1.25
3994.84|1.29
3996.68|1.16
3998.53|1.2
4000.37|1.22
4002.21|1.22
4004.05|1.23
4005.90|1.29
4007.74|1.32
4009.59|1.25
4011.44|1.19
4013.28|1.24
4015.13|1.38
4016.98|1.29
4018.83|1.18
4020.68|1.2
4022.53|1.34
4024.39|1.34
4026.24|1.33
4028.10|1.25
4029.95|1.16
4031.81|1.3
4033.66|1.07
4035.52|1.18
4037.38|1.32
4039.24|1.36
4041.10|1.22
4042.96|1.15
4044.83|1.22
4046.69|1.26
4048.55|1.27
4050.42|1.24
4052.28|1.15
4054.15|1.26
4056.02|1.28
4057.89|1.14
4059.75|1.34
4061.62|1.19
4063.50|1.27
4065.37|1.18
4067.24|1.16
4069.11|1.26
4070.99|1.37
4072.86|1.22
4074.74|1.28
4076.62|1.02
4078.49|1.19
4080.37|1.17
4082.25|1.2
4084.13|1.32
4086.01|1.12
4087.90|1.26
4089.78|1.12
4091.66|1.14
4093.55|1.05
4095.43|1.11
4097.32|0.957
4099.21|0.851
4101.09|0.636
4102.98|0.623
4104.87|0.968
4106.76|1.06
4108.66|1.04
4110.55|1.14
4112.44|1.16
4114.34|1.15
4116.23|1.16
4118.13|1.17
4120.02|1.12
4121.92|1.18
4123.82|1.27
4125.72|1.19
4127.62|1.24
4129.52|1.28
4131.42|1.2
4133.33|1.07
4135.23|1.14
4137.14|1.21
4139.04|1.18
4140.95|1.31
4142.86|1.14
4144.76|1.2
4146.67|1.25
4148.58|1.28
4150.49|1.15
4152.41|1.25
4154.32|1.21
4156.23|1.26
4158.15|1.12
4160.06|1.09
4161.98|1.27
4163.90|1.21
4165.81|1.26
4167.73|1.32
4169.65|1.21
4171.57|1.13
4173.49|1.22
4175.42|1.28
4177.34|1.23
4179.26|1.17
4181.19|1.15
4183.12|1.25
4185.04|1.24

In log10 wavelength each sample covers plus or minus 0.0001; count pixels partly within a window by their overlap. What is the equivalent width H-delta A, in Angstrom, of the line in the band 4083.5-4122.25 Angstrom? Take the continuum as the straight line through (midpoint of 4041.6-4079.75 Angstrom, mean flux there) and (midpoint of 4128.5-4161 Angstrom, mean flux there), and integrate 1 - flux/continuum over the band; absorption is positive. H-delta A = 4.8 Angstrom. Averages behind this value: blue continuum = 1.22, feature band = 1.06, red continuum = 1.2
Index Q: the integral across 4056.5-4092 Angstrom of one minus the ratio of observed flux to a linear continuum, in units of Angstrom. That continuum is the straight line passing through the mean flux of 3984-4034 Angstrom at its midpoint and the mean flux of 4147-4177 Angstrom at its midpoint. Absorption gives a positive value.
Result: 0.7 Angstrom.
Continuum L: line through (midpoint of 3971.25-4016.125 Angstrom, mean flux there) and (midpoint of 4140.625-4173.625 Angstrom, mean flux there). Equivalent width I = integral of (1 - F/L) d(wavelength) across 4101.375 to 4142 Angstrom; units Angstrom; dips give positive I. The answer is 2.8 Angstrom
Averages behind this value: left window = 1.2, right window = 1.21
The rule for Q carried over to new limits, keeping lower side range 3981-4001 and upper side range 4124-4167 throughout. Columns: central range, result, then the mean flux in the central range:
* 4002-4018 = -0.7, 1.27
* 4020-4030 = -0.6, 1.28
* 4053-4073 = -0.5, 1.24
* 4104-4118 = 1.2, 1.1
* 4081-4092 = 0.1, 1.2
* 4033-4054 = -0.2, 1.22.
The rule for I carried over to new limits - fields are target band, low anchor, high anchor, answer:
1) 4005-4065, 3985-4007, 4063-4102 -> -2.9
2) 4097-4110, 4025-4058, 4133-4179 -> 3.6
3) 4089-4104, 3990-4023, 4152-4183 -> 3.6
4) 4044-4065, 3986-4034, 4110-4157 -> -0.1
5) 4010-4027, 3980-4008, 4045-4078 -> -0.7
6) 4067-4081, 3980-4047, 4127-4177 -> 0.2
